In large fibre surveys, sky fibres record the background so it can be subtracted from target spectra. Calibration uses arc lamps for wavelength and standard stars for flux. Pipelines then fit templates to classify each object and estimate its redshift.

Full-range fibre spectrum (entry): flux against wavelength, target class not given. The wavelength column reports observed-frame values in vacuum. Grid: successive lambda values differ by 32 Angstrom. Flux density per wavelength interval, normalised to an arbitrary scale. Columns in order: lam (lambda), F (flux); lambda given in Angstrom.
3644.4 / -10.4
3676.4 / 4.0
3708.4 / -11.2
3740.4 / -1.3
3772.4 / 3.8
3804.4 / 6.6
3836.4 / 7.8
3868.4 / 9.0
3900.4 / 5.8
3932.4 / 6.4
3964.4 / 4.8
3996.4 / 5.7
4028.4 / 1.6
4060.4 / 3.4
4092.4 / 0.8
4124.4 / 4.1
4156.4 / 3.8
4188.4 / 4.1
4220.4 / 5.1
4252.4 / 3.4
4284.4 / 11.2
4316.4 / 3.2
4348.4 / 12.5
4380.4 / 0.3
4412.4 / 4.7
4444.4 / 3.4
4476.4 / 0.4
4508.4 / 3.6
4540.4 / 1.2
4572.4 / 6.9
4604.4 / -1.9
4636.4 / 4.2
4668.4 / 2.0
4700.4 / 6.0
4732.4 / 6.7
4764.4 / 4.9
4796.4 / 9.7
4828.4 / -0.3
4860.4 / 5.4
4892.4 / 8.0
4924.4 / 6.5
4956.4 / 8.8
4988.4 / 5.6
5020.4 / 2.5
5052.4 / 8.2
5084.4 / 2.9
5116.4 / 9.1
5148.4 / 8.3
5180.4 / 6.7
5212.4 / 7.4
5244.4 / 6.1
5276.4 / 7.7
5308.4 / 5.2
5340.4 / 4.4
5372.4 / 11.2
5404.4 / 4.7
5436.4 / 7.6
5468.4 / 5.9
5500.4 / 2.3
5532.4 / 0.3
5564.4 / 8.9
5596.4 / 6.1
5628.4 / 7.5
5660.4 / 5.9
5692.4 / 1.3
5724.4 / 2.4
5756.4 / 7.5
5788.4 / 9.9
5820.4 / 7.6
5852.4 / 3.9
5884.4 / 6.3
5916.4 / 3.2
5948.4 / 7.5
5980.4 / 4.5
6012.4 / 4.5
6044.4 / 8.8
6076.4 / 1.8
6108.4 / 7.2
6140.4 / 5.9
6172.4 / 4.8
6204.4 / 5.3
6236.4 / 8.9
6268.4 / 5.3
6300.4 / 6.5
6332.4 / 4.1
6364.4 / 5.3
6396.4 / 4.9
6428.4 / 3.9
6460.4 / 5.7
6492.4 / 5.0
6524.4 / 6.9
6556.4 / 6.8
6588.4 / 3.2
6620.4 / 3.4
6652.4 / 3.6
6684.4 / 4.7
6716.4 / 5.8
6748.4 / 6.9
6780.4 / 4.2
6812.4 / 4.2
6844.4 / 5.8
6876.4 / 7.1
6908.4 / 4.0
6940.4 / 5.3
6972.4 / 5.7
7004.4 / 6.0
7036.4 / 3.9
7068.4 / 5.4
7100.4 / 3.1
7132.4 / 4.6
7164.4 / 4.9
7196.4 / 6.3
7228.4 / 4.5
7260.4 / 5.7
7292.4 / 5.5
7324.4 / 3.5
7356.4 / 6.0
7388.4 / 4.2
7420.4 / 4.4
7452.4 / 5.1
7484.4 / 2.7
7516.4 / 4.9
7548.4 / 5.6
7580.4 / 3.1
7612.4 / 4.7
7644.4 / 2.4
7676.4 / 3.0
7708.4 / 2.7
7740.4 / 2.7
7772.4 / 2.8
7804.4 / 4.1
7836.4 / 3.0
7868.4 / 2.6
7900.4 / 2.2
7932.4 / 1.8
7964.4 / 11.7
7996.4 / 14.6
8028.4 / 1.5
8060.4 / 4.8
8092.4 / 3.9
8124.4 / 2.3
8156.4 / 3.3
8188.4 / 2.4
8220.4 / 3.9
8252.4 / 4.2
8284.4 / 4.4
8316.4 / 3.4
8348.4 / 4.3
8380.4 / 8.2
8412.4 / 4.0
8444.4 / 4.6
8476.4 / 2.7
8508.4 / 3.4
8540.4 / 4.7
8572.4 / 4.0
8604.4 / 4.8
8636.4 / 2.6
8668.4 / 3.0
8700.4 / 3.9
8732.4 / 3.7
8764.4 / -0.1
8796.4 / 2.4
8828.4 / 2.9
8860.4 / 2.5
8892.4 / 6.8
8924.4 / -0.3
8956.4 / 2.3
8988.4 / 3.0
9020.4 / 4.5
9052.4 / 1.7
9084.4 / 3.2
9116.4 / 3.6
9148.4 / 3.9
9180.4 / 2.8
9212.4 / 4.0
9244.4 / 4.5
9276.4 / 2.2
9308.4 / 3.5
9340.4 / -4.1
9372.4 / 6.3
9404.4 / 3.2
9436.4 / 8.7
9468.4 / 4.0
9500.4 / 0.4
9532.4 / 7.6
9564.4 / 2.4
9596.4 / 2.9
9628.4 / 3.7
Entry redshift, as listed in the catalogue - 1.141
